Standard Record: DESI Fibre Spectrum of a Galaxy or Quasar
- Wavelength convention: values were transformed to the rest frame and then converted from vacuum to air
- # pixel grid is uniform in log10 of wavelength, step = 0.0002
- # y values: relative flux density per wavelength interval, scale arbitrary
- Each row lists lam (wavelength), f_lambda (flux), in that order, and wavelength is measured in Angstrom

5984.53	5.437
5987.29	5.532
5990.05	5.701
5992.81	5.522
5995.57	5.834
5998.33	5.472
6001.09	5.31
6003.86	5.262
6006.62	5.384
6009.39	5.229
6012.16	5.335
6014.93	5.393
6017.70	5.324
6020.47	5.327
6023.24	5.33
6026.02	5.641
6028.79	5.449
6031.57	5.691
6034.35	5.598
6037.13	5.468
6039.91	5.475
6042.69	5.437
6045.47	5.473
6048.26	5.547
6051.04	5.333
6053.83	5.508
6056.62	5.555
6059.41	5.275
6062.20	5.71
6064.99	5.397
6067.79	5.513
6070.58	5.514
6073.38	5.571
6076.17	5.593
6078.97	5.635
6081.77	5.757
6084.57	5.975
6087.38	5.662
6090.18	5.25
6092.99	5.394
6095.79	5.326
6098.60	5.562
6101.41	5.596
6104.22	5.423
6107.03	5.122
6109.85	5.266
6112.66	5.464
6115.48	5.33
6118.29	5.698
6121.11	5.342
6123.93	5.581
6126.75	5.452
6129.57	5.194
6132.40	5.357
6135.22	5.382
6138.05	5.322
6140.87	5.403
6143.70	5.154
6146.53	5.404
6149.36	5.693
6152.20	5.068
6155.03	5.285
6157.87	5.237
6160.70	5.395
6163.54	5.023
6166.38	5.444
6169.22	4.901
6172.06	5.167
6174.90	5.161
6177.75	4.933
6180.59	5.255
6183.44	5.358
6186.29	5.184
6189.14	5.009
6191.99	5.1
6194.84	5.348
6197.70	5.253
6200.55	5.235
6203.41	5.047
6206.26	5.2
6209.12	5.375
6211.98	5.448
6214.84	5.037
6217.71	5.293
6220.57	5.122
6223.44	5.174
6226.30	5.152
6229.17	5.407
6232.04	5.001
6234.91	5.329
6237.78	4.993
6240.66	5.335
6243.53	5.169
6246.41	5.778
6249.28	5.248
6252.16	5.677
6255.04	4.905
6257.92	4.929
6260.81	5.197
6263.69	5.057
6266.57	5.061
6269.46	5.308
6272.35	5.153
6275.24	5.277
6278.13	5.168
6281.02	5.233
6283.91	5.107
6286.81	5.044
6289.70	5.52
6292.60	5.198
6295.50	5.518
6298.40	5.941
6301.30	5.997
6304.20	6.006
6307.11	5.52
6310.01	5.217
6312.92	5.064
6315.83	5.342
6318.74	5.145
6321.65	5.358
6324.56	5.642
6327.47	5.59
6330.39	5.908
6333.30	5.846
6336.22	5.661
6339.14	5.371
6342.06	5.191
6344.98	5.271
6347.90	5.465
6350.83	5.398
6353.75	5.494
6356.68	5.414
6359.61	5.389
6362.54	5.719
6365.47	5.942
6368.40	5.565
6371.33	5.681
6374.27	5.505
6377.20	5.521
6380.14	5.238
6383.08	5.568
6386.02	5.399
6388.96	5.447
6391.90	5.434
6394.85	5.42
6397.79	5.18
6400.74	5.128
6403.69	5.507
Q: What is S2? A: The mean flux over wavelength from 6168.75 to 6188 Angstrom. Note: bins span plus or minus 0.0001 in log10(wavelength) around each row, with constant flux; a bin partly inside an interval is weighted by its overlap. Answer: 5.15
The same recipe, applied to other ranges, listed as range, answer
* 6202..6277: 5.22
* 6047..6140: 5.47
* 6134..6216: 5.24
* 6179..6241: 5.21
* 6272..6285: 5.19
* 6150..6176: 5.2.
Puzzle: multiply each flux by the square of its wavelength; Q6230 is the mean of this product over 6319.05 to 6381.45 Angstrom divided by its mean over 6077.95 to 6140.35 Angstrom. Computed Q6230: 1.1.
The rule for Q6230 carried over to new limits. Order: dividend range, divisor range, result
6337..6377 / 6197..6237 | 1.10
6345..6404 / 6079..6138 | 1.09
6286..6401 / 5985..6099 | 1.10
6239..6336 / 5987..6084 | 1.06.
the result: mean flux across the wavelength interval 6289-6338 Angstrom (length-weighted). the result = 5.56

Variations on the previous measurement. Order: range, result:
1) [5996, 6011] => 5.36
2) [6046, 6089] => 5.57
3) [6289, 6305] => 5.69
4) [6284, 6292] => 5.24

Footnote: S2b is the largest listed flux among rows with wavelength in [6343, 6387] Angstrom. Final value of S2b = 5.942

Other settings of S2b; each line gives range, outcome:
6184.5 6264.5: 5.778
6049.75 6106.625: 5.975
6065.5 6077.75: 5.593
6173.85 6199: 5.358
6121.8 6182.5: 5.693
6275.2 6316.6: 6.006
